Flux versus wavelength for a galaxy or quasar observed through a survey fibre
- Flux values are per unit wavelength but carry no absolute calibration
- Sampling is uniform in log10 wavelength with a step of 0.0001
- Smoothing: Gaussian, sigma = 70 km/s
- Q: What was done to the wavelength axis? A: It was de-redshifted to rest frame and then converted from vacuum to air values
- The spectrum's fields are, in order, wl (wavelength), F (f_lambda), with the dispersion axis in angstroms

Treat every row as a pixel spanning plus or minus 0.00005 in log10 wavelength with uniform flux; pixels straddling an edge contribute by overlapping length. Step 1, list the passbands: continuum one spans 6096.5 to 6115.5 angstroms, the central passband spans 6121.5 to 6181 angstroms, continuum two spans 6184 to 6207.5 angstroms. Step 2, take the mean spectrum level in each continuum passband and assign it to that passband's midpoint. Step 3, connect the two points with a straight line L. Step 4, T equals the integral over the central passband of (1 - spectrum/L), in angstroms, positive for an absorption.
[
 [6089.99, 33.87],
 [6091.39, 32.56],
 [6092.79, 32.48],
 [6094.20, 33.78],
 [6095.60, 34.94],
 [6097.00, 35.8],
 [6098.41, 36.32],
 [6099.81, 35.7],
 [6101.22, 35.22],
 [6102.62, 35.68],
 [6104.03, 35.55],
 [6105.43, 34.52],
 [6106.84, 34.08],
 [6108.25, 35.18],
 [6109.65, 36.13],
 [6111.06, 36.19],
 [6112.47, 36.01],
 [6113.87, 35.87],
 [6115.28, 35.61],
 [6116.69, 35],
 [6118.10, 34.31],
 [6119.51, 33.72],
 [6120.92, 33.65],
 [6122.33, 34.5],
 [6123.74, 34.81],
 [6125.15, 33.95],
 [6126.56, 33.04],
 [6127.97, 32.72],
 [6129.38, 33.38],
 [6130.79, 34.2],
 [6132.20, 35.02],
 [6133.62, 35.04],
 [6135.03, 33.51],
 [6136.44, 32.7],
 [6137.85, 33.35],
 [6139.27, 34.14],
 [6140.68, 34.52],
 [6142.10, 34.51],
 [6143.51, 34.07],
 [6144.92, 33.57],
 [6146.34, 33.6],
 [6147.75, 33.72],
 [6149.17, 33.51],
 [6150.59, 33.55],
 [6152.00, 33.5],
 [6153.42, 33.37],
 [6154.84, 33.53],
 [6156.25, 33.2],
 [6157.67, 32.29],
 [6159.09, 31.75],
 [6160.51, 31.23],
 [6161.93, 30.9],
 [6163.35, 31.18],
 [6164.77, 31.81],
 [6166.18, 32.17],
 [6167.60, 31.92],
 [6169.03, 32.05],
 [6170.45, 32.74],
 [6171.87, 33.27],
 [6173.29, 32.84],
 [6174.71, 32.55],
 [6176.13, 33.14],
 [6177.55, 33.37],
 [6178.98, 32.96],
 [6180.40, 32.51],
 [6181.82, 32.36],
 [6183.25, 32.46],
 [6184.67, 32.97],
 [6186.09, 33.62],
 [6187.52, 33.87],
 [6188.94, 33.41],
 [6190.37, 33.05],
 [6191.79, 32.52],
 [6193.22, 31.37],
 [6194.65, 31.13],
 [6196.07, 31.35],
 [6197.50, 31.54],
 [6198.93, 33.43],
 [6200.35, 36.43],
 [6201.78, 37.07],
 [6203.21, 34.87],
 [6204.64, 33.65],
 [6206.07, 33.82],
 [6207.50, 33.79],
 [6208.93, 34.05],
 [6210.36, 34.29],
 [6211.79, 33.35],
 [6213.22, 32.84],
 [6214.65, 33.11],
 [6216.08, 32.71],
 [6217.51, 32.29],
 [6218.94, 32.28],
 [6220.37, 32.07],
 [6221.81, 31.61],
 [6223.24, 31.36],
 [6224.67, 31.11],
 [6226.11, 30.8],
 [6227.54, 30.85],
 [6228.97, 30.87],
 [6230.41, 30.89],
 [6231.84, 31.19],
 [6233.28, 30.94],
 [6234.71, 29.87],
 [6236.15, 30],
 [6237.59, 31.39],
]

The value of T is 2.2 angstroms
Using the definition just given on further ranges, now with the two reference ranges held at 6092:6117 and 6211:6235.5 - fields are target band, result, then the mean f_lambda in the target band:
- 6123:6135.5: 0.18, 34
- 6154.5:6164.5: 0.48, 31.9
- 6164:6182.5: 0.32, 32.6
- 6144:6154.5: 0.10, 33.5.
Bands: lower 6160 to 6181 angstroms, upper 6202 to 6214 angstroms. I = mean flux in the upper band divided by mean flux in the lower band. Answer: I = 1.05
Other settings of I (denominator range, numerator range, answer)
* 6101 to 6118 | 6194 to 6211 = 0.95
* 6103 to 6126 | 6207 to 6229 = 0.93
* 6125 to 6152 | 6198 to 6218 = 1.01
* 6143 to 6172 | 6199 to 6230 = 1.01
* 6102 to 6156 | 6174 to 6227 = 0.96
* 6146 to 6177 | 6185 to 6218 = 1.02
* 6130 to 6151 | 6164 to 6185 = 0.96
